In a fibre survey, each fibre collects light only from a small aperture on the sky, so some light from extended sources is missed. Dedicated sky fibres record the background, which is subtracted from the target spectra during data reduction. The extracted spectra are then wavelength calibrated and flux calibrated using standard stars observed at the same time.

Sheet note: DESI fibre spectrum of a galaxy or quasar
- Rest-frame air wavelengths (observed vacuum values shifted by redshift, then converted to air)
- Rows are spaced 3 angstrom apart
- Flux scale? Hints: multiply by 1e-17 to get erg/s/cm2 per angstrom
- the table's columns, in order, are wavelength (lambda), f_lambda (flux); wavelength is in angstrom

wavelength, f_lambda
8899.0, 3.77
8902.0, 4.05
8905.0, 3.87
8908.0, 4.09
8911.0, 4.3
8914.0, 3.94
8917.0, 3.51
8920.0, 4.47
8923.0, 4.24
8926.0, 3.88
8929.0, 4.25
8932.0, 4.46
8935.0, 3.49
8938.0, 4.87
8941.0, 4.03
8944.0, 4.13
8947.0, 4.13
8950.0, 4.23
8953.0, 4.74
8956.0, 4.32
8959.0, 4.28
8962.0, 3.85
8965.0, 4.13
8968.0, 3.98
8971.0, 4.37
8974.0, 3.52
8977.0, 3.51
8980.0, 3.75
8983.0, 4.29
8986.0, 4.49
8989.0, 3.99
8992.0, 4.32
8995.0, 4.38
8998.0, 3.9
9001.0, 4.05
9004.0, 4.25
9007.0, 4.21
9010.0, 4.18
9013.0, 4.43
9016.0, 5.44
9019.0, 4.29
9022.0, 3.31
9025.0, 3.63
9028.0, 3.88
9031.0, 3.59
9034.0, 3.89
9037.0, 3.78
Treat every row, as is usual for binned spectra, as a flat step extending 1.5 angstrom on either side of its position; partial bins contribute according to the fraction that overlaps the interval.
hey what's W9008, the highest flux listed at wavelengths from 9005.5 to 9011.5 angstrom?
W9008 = 4.21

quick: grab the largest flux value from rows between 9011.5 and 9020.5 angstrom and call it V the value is 5.44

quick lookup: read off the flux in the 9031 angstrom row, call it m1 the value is 3.59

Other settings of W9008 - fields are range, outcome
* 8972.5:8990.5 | 4.49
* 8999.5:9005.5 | 4.25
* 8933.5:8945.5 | 4.87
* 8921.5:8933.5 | 4.46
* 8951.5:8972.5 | 4.74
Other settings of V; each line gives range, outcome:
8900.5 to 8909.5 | 4.09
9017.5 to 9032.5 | 4.29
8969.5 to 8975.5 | 4.37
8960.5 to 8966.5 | 4.13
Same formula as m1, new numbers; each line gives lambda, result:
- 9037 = 3.78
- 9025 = 3.63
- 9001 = 4.05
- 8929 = 4.25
